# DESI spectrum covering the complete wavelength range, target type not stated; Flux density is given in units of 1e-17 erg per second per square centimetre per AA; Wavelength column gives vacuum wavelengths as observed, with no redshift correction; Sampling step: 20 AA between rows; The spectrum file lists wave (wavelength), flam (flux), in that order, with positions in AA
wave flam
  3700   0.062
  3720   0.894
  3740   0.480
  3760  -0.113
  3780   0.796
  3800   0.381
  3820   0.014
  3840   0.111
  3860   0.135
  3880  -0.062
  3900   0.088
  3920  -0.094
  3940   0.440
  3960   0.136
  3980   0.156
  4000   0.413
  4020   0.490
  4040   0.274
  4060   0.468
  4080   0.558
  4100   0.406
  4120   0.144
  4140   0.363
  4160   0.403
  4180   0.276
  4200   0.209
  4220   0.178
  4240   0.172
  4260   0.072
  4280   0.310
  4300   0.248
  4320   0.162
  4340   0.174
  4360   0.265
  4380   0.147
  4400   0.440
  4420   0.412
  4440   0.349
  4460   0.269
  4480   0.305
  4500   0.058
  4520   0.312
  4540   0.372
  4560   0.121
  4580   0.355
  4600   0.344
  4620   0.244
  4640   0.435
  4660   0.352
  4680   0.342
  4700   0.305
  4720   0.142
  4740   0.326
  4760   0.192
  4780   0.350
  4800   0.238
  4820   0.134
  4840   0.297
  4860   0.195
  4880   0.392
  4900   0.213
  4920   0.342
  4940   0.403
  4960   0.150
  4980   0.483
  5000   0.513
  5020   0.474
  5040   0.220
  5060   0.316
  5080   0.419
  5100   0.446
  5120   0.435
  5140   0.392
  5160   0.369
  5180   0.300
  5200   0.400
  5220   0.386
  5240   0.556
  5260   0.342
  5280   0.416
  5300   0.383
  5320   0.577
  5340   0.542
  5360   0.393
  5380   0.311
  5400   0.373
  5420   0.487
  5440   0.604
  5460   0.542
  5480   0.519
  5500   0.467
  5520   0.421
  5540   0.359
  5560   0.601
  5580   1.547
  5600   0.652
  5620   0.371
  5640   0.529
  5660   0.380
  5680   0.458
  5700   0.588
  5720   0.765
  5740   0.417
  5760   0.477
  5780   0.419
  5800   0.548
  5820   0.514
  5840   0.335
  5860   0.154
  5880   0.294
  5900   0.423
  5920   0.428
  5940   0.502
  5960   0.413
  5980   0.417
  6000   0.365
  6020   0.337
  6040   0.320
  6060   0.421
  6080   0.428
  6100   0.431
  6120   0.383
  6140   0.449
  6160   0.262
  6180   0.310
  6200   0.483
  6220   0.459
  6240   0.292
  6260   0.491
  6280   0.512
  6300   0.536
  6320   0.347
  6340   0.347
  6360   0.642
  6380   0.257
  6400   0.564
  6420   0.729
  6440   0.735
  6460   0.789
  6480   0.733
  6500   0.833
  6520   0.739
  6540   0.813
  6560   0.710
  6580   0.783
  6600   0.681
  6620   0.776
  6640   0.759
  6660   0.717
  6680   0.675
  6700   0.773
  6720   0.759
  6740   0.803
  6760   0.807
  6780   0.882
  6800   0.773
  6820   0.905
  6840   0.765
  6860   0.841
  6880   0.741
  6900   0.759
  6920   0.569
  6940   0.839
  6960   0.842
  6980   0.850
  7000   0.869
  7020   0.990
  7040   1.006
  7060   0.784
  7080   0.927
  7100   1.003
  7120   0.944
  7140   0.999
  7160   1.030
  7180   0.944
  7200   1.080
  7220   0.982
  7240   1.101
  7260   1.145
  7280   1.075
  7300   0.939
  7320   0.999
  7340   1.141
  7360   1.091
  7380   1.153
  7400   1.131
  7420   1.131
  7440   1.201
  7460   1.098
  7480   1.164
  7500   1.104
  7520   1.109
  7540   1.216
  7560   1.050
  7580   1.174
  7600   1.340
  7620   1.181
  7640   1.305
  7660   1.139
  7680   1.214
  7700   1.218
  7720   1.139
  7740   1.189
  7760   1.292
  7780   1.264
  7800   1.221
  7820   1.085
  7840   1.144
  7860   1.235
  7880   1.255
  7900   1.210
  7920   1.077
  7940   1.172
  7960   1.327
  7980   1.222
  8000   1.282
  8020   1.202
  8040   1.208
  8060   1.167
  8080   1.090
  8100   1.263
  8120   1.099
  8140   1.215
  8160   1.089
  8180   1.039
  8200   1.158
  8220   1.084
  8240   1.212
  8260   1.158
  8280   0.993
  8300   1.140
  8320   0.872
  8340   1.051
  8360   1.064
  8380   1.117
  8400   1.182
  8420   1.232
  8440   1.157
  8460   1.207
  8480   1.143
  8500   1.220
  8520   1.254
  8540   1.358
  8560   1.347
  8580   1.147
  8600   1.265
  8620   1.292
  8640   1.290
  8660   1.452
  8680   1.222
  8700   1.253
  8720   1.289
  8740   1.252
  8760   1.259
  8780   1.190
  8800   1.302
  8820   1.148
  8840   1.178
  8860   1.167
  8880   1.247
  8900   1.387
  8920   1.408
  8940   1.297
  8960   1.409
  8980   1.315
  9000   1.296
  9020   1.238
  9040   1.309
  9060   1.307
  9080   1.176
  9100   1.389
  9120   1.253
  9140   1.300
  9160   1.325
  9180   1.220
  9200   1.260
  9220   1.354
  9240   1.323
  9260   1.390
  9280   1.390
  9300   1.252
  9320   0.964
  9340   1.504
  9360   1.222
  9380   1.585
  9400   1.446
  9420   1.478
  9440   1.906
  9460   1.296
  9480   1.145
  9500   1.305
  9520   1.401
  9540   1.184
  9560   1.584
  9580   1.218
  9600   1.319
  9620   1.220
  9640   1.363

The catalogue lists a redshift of 0.609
